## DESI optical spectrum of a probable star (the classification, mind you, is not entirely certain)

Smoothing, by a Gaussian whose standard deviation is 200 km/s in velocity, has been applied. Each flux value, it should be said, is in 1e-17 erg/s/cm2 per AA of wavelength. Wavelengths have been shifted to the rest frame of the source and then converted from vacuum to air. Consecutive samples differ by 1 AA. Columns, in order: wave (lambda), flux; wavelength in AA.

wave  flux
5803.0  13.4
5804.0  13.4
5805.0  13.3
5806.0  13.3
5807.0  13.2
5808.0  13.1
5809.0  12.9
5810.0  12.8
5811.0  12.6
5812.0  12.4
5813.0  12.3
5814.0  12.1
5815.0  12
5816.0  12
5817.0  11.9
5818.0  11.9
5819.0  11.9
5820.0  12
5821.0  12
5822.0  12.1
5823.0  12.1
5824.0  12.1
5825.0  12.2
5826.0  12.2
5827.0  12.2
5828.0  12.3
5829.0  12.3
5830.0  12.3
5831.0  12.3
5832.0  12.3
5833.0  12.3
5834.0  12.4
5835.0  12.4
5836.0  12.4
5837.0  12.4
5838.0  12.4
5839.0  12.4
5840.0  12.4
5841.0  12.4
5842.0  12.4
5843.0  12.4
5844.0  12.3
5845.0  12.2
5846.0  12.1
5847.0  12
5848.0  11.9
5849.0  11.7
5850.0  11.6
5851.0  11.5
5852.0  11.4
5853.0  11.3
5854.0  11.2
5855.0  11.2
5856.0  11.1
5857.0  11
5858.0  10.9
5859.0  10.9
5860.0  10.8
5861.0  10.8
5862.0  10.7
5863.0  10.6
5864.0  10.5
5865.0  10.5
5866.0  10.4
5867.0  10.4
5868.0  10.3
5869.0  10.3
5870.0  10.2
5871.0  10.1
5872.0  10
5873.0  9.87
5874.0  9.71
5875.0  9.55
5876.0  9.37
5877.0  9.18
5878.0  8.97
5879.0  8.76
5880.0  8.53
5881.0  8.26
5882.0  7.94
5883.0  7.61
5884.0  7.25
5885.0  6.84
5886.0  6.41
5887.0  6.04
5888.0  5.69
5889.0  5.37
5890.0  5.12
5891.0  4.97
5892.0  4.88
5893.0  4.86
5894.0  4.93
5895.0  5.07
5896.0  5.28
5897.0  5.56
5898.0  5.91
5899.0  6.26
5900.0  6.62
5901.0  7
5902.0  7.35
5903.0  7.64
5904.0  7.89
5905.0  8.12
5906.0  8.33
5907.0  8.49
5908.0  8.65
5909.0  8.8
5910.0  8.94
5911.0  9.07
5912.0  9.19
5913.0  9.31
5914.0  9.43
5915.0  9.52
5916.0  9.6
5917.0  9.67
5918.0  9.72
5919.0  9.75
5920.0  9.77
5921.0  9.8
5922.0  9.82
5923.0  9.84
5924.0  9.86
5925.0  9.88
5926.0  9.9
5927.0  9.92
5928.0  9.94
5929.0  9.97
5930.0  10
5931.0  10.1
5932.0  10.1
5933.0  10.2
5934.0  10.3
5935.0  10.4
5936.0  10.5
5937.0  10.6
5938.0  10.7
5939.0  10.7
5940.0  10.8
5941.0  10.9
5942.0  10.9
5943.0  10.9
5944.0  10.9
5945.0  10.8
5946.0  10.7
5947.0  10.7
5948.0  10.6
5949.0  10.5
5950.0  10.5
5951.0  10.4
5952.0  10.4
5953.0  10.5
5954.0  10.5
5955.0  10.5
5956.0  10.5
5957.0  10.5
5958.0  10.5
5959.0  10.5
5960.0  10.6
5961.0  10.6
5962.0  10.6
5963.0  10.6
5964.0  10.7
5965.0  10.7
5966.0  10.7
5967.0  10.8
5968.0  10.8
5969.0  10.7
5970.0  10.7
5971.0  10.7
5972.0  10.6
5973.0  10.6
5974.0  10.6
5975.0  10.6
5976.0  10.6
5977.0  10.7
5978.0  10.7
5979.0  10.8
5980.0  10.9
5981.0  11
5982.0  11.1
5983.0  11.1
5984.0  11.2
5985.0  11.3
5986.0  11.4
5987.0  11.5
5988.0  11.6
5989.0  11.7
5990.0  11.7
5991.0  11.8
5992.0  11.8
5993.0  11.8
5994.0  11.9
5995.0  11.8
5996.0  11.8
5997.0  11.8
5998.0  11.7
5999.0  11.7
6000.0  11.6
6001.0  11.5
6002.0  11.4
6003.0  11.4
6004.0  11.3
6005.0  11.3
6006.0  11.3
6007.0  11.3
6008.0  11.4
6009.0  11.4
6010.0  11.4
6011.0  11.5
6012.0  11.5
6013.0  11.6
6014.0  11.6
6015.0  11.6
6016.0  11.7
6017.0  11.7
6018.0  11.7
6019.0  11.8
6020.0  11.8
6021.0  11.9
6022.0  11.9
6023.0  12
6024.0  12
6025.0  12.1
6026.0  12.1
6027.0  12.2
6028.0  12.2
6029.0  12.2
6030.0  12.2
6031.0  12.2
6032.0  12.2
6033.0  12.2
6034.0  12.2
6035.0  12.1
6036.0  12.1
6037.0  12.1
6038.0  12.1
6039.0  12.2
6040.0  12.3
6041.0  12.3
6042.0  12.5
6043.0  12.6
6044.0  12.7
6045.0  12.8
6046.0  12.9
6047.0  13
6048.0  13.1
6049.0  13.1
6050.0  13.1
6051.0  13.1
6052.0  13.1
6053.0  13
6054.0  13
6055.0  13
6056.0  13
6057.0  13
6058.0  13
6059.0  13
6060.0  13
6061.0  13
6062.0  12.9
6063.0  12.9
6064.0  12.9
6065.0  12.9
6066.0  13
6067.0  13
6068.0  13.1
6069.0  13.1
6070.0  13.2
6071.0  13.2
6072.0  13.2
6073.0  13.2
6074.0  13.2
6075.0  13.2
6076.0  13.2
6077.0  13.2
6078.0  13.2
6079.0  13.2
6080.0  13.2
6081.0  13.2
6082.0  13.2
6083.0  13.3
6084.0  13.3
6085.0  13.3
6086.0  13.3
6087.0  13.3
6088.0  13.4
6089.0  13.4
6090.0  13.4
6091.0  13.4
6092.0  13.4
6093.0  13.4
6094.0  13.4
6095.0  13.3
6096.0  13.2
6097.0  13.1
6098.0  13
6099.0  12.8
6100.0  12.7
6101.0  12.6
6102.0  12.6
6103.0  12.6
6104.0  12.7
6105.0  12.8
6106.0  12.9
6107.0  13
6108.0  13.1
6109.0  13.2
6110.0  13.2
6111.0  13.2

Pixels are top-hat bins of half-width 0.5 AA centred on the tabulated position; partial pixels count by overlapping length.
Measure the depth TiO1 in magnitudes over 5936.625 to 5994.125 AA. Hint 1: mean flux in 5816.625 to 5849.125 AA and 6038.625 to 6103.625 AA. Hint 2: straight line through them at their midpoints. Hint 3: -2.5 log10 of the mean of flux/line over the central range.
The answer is 0.168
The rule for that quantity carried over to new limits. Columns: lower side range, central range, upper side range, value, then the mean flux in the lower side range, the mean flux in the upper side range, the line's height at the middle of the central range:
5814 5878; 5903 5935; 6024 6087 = 0.251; 11.4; 12.8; 11.9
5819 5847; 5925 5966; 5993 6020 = 0.129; 12.3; 11.6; 11.8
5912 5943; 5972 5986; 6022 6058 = 0.031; 10.1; 12.5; 11.2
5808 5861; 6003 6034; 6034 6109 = 0.087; 12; 13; 12.8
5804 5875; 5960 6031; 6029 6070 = 0.100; 11.7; 12.7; 12.5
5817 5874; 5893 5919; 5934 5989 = 0.381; 11.6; 10.7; 11.1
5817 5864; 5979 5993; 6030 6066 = 0.097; 11.8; 12.7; 12.4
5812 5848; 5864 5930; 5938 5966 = 0.329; 12.2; 10.6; 11.3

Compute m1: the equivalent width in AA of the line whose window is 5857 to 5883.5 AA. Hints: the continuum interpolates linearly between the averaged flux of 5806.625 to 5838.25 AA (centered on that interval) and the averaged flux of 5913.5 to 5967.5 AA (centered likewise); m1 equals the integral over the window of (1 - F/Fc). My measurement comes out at 3.86 AA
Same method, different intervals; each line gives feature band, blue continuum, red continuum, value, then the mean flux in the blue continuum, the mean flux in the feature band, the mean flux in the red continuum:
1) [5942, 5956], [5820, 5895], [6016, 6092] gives 1.0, 10.3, 10.6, 12.7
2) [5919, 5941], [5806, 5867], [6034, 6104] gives 3.9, 11.9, 10.2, 13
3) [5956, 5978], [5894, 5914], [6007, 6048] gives -1.8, 7.53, 10.6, 12.1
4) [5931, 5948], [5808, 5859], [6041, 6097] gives 2.6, 12.1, 10.6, 13.1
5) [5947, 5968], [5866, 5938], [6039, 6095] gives -1.1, 8.53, 10.6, 13.1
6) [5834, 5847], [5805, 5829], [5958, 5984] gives -0.3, 12.3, 12.3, 10.7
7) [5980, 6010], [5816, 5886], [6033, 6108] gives 2.0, 11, 11.5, 13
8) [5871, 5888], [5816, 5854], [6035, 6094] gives 5.4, 12.1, 8.36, 13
